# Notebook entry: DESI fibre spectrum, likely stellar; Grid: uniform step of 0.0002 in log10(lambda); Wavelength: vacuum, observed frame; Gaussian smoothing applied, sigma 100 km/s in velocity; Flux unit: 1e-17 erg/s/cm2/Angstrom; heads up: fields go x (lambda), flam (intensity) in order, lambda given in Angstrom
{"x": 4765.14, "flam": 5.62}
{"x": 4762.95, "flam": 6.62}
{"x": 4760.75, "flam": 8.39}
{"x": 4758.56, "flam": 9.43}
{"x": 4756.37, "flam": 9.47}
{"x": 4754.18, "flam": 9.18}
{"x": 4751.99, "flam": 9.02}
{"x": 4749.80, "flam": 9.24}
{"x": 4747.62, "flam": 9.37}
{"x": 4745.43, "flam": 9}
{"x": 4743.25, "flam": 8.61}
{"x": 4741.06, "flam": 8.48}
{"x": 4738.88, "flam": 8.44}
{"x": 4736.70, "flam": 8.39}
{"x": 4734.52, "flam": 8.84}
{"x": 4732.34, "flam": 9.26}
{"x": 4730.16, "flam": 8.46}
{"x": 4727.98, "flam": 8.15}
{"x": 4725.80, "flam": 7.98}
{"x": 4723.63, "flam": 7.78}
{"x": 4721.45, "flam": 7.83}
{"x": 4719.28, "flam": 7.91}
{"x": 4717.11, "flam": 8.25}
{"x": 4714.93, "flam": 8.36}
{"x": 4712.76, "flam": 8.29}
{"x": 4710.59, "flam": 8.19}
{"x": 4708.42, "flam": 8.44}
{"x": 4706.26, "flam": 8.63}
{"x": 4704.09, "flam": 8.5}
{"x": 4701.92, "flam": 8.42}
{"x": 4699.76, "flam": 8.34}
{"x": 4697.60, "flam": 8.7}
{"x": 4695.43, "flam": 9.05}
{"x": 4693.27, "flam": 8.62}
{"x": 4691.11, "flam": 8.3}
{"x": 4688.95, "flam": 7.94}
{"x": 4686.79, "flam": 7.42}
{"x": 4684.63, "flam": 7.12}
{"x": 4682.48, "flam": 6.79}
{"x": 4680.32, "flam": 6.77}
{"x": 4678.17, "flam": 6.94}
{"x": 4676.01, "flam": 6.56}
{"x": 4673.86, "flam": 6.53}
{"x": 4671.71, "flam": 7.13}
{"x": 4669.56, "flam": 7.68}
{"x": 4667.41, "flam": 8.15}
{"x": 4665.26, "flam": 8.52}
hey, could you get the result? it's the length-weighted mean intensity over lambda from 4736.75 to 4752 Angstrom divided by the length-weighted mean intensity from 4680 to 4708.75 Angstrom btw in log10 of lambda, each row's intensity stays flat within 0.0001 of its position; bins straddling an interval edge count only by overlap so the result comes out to 1.1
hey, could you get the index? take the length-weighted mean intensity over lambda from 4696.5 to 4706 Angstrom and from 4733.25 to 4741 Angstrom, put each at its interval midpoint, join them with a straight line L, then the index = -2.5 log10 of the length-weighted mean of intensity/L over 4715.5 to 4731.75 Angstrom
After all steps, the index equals 0.058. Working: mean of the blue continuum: 8.5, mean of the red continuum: 8.57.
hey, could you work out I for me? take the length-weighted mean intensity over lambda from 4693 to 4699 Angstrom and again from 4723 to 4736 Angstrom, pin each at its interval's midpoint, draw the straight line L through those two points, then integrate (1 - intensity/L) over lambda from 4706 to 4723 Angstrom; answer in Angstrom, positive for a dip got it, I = 0.8 Angstrom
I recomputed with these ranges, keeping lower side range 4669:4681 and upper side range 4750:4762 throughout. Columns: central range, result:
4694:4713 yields -2.1 Angstrom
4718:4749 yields 0.0 Angstrom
